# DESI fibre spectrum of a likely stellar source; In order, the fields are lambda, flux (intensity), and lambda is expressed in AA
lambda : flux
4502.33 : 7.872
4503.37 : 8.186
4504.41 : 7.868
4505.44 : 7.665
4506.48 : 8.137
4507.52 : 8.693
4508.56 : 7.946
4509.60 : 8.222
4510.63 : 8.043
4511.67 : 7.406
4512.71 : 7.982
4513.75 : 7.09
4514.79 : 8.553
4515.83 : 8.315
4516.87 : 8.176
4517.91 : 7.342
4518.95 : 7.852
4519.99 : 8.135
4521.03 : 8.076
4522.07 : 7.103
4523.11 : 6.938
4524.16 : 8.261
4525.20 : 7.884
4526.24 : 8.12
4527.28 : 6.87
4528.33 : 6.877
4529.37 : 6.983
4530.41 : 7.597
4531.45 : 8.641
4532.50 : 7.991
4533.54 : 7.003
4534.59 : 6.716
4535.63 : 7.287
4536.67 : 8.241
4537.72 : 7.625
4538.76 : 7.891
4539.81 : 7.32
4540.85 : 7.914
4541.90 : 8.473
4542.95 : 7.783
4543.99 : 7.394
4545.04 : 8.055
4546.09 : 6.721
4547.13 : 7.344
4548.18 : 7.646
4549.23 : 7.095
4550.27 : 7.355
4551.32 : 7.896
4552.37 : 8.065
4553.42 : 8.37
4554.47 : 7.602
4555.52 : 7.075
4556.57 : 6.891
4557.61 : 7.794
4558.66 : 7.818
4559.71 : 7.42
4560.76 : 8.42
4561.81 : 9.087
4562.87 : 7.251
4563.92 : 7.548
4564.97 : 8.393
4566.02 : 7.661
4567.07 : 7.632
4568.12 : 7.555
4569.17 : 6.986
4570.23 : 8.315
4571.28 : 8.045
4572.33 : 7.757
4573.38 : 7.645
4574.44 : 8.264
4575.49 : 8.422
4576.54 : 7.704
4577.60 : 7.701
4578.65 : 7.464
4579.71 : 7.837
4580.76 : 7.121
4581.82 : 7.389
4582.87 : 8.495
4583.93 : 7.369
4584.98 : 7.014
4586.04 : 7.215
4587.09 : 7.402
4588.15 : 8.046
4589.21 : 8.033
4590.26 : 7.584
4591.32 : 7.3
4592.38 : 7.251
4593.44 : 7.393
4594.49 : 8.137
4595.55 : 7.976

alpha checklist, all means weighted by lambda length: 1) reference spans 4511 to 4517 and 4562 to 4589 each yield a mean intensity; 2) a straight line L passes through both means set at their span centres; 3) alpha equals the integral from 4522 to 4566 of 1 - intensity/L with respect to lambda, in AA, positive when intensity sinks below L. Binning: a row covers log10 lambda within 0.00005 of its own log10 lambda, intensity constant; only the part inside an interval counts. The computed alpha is 0.9 AA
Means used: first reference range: 7.9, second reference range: 7.71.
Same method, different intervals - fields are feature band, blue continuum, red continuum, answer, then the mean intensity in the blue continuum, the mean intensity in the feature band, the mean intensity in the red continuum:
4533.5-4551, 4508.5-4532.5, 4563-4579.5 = 0.53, 7.76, 7.54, 7.79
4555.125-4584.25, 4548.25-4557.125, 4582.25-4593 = -0.76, 7.55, 7.76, 7.57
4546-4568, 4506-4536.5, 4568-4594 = 0.00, 7.74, 7.69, 7.65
